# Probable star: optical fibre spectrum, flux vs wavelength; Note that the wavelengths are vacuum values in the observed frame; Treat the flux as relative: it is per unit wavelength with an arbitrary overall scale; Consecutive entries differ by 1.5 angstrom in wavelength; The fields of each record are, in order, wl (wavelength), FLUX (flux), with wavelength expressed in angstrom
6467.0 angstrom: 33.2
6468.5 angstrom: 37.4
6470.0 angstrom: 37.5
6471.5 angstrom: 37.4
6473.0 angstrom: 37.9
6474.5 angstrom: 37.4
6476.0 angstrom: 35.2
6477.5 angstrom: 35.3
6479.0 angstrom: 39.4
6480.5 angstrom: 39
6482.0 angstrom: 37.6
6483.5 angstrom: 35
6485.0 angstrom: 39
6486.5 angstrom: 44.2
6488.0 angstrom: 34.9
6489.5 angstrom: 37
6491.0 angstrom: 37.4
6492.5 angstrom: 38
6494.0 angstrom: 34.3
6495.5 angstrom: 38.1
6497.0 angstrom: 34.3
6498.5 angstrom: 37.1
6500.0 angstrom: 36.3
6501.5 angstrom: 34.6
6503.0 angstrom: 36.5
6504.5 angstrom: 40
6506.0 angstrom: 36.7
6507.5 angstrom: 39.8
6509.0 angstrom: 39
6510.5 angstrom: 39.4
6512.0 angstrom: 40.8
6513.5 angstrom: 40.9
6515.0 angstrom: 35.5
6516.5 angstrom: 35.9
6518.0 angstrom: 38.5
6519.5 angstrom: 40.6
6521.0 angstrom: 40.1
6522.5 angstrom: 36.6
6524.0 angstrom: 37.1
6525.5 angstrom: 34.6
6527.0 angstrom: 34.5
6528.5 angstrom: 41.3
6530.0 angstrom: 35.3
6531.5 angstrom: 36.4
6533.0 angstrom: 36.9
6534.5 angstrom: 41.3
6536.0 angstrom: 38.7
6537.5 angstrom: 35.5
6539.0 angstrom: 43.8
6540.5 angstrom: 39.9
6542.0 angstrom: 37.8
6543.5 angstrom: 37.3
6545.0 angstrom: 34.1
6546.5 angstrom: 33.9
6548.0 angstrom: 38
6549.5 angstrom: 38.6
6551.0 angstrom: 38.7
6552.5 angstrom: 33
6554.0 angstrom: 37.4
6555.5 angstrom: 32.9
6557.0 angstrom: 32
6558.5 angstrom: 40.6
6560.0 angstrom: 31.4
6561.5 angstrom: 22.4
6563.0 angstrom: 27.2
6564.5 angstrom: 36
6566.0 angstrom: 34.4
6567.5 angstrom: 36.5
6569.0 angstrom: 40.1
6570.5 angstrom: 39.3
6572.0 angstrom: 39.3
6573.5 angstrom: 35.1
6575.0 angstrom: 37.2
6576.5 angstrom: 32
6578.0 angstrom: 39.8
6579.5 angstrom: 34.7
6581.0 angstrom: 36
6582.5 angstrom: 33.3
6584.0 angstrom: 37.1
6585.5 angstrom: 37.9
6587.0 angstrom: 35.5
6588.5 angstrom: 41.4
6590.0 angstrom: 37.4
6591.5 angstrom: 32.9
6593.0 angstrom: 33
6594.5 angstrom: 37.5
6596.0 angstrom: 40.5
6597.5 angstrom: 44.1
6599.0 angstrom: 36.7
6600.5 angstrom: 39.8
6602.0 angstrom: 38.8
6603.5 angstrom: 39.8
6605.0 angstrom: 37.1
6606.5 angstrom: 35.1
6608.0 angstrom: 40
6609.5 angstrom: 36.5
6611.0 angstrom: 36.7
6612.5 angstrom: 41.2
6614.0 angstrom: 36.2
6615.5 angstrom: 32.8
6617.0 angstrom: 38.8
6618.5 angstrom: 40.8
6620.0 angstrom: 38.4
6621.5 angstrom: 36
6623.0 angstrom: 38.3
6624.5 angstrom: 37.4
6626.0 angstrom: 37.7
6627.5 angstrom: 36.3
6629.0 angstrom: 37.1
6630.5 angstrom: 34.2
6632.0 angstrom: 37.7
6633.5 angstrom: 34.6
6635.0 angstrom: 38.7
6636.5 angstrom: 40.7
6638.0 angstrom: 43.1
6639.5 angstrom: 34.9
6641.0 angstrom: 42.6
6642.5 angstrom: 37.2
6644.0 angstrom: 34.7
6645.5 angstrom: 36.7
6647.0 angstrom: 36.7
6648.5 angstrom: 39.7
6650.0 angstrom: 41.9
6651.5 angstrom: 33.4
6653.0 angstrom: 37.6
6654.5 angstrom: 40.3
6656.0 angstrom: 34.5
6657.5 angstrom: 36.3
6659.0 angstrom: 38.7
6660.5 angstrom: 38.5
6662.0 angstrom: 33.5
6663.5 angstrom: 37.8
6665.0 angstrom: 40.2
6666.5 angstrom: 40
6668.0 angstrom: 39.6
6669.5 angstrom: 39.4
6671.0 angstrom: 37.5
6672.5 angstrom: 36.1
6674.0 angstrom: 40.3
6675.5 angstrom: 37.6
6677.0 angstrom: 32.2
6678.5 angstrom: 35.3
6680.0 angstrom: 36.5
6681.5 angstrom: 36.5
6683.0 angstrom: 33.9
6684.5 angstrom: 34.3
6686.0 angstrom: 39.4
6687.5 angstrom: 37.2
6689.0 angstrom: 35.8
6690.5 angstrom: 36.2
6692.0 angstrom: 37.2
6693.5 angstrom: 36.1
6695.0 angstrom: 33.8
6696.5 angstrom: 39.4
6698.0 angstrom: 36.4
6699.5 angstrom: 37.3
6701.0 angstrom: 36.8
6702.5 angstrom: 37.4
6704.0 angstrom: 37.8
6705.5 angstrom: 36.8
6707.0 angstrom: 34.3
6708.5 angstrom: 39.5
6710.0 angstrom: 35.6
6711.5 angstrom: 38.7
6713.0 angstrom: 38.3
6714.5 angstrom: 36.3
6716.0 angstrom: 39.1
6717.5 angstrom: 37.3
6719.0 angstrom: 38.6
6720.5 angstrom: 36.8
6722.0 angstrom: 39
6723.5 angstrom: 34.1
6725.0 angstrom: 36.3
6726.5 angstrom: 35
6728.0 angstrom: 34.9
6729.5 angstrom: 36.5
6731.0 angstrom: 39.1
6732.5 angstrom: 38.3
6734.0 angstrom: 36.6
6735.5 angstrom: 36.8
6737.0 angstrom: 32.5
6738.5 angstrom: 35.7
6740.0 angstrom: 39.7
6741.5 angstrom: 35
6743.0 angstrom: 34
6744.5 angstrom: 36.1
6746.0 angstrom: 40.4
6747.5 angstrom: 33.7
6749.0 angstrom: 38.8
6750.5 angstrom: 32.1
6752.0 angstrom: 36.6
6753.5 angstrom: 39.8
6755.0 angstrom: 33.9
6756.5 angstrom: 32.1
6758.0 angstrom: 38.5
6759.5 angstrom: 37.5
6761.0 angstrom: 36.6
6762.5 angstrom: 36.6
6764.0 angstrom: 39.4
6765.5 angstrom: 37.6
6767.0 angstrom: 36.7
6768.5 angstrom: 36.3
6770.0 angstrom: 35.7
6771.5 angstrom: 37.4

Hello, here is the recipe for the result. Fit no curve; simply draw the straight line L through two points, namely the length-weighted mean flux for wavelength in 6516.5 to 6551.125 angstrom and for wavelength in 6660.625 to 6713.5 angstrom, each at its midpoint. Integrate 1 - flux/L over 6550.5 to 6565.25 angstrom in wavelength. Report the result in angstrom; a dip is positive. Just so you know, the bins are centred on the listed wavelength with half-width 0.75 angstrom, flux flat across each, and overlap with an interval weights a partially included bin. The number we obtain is 1.79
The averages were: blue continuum 37.7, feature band 33.1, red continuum 37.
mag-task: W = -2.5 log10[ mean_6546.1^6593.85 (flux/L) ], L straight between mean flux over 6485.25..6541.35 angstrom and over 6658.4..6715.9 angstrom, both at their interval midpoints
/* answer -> 0.06 mag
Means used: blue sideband 37.9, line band 35.5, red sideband 37.1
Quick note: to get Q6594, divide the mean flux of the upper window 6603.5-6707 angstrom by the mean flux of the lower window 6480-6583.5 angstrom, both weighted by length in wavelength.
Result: 1.0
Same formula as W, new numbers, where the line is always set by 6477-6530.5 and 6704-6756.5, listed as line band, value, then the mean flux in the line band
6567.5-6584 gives 0.02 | 36.7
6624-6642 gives -0.02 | 37.9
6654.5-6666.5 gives -0.02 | 37.5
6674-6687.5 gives 0.02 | 36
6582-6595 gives 0.03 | 36.3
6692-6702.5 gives 0.00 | 36.7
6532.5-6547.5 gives -0.01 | 37.9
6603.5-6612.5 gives -0.01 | 37.7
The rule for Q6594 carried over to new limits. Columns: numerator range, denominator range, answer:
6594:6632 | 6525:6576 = 1.05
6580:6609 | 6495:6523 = 0.99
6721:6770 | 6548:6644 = 0.99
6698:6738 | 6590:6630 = 0.98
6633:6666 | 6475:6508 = 1.02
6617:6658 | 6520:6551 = 1.00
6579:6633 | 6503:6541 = 0.97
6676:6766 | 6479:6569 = 0.99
